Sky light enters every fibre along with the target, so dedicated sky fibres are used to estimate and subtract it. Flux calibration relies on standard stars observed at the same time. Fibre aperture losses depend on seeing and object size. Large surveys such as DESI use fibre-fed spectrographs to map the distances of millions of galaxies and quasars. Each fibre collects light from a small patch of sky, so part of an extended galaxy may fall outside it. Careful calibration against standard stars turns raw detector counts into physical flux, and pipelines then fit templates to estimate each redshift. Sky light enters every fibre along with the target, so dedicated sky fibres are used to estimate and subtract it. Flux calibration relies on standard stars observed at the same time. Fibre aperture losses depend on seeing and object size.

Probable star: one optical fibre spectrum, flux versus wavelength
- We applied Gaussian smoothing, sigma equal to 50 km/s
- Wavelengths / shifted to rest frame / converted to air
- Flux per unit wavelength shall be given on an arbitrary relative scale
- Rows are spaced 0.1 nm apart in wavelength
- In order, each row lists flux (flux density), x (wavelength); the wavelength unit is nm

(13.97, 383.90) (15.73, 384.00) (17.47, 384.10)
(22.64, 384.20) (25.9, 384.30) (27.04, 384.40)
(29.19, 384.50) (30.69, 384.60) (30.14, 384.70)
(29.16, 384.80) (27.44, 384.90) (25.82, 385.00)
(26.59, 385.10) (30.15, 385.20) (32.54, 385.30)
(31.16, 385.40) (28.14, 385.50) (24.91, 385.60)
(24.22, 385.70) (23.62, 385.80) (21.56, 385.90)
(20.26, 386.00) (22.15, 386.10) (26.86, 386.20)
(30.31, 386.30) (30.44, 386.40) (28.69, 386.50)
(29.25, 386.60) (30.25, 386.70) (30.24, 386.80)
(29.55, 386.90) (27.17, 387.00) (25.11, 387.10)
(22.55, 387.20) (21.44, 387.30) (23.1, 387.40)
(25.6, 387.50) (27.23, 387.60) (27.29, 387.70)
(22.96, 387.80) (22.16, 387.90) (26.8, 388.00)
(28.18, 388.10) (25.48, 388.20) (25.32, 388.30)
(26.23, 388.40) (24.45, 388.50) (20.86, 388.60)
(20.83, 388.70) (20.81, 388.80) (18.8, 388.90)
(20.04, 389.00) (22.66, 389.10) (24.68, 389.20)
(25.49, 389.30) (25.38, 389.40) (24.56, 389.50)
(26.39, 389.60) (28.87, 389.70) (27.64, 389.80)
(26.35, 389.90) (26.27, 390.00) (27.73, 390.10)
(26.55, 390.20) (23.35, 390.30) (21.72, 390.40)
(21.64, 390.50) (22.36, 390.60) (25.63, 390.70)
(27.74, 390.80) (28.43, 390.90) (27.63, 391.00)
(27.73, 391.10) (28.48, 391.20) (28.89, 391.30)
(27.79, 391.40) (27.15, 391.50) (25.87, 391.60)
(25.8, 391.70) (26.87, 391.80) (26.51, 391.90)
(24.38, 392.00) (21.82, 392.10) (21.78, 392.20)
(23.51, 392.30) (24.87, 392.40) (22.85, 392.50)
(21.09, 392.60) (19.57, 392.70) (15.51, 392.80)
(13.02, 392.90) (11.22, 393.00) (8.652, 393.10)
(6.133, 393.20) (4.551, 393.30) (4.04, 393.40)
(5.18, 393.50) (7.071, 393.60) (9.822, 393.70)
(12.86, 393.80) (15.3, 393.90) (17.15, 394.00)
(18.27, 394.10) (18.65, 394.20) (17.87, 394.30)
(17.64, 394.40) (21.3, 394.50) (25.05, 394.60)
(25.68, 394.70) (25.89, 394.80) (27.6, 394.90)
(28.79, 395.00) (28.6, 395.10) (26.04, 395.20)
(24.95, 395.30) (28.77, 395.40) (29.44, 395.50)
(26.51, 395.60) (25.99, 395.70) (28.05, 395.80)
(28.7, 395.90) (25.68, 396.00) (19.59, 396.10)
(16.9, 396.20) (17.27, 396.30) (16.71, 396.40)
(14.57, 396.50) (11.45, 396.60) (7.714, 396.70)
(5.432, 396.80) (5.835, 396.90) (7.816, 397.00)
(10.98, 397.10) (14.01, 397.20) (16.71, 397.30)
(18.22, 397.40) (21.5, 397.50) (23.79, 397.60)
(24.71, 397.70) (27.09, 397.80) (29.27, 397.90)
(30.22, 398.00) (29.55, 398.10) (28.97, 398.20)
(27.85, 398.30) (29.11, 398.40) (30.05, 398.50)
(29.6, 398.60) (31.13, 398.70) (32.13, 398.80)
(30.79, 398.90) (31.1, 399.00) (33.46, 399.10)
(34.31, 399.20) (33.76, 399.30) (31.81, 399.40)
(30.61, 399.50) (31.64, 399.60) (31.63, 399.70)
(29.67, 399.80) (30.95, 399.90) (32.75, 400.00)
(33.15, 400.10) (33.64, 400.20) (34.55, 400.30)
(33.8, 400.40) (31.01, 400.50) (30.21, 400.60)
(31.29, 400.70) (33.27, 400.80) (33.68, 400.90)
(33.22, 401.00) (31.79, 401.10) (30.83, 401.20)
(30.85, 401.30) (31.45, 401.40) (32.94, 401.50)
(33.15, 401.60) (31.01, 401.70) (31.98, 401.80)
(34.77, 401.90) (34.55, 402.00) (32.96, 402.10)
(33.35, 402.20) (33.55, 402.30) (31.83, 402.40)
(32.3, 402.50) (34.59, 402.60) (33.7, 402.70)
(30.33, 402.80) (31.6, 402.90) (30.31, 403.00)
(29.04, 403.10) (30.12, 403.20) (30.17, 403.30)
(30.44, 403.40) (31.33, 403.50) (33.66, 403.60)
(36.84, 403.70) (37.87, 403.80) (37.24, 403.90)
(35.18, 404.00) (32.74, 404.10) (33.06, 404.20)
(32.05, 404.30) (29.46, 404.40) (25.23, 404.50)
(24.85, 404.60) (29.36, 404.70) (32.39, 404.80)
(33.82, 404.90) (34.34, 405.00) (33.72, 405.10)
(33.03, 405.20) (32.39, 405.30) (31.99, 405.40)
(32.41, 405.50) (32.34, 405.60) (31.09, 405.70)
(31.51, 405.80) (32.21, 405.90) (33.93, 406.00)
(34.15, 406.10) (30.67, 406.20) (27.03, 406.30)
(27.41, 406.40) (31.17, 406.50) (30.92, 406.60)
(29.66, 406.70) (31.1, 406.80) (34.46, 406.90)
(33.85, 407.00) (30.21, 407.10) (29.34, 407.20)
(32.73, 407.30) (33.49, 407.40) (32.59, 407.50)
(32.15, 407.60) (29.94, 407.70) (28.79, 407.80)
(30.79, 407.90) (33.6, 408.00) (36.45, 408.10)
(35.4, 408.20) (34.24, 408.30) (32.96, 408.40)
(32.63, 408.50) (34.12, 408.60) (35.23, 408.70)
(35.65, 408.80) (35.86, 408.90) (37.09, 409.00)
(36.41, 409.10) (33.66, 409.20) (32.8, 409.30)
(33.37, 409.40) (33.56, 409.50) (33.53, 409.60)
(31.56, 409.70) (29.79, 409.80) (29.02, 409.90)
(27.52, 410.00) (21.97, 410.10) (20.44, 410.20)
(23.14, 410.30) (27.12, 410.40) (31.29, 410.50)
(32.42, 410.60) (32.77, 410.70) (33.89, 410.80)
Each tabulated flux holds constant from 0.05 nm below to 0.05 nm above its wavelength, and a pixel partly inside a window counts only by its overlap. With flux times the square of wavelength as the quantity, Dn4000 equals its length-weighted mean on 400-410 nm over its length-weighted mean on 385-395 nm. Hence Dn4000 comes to 1.51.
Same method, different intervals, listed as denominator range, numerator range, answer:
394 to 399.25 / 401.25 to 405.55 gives 1.44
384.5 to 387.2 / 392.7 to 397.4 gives 0.66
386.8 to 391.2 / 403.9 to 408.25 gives 1.38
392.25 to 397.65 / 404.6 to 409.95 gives 1.92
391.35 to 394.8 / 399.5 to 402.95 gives 1.86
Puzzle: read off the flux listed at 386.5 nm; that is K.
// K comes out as 28.69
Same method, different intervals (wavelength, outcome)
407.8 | 28.79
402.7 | 33.7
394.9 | 27.6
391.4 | 27.79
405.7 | 31.09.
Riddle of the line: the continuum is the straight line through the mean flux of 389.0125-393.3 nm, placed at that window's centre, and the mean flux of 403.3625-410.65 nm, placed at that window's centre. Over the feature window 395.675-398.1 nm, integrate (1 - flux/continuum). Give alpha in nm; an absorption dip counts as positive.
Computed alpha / 0.698 nm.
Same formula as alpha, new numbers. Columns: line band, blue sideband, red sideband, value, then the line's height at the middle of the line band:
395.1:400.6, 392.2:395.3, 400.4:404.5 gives -0.15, 24.6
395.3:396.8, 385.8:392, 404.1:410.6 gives 0.38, 27.9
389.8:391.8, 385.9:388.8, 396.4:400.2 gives -0.07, 25.4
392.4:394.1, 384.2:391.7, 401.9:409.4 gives 0.93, 27.9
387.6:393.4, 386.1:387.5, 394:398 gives 0.36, 24.5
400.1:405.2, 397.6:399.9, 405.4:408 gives -0.25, 30.8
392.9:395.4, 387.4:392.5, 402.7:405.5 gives 0.93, 27.1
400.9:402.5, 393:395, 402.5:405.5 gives -0.24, 28.3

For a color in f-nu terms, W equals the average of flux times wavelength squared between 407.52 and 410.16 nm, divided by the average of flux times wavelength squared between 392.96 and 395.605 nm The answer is 1.9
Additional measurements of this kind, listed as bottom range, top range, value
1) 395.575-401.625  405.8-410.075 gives 1.28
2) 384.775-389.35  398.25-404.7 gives 1.34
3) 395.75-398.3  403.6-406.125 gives 1.74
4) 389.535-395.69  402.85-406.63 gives 1.54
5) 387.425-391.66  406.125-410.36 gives 1.37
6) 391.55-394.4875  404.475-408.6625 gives 2.02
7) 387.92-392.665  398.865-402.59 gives 1.37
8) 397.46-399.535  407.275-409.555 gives 1.19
